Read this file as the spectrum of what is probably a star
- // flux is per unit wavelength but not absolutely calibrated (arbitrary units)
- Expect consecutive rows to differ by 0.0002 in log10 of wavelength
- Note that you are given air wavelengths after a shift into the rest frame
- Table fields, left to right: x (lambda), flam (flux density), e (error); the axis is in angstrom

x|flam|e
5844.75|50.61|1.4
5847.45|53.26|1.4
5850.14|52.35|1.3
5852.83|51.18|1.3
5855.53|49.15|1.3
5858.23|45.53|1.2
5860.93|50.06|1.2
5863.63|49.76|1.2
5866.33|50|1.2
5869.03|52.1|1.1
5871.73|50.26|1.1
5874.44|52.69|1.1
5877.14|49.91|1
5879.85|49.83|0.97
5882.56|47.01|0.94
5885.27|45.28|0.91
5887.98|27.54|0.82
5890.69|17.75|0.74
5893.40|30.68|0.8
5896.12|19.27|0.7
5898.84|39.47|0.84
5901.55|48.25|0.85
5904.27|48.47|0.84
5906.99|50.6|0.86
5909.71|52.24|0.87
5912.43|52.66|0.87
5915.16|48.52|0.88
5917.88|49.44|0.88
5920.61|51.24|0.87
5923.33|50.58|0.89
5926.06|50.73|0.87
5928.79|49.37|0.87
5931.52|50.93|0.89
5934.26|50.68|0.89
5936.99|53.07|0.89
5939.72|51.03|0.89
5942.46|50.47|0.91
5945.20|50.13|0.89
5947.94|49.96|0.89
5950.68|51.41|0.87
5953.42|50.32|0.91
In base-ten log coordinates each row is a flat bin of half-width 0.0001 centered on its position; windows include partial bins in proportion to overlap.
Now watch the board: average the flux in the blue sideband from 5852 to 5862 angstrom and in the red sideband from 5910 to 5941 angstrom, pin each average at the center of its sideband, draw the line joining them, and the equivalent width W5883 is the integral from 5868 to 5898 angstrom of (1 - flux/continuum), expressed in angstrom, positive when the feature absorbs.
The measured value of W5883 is 5.7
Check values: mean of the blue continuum 48.8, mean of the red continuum 50.8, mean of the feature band 40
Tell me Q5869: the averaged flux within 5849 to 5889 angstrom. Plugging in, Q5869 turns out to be 48.3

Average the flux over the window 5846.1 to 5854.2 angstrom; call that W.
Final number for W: 52.3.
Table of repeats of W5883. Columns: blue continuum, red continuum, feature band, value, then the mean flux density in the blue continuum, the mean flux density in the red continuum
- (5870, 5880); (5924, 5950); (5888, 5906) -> 6.00 angstrom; 50.8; 50.7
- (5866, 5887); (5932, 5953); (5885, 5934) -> 6.35 angstrom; 49.2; 50.9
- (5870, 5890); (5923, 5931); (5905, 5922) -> -0.66 angstrom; 45.2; 50.2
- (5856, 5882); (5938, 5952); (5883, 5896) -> 5.10 angstrom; 49.9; 50.6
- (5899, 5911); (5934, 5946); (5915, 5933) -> -0.04 angstrom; 48.9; 51.2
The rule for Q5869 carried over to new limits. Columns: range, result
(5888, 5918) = 40.6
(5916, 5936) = 50.4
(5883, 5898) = 29.6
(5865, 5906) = 42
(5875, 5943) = 45.4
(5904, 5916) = 50.8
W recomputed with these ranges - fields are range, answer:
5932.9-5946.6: 51.1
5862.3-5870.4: 50.7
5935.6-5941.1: 52.1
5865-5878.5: 51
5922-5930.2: 50.2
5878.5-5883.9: 48.4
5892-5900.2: 29.8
